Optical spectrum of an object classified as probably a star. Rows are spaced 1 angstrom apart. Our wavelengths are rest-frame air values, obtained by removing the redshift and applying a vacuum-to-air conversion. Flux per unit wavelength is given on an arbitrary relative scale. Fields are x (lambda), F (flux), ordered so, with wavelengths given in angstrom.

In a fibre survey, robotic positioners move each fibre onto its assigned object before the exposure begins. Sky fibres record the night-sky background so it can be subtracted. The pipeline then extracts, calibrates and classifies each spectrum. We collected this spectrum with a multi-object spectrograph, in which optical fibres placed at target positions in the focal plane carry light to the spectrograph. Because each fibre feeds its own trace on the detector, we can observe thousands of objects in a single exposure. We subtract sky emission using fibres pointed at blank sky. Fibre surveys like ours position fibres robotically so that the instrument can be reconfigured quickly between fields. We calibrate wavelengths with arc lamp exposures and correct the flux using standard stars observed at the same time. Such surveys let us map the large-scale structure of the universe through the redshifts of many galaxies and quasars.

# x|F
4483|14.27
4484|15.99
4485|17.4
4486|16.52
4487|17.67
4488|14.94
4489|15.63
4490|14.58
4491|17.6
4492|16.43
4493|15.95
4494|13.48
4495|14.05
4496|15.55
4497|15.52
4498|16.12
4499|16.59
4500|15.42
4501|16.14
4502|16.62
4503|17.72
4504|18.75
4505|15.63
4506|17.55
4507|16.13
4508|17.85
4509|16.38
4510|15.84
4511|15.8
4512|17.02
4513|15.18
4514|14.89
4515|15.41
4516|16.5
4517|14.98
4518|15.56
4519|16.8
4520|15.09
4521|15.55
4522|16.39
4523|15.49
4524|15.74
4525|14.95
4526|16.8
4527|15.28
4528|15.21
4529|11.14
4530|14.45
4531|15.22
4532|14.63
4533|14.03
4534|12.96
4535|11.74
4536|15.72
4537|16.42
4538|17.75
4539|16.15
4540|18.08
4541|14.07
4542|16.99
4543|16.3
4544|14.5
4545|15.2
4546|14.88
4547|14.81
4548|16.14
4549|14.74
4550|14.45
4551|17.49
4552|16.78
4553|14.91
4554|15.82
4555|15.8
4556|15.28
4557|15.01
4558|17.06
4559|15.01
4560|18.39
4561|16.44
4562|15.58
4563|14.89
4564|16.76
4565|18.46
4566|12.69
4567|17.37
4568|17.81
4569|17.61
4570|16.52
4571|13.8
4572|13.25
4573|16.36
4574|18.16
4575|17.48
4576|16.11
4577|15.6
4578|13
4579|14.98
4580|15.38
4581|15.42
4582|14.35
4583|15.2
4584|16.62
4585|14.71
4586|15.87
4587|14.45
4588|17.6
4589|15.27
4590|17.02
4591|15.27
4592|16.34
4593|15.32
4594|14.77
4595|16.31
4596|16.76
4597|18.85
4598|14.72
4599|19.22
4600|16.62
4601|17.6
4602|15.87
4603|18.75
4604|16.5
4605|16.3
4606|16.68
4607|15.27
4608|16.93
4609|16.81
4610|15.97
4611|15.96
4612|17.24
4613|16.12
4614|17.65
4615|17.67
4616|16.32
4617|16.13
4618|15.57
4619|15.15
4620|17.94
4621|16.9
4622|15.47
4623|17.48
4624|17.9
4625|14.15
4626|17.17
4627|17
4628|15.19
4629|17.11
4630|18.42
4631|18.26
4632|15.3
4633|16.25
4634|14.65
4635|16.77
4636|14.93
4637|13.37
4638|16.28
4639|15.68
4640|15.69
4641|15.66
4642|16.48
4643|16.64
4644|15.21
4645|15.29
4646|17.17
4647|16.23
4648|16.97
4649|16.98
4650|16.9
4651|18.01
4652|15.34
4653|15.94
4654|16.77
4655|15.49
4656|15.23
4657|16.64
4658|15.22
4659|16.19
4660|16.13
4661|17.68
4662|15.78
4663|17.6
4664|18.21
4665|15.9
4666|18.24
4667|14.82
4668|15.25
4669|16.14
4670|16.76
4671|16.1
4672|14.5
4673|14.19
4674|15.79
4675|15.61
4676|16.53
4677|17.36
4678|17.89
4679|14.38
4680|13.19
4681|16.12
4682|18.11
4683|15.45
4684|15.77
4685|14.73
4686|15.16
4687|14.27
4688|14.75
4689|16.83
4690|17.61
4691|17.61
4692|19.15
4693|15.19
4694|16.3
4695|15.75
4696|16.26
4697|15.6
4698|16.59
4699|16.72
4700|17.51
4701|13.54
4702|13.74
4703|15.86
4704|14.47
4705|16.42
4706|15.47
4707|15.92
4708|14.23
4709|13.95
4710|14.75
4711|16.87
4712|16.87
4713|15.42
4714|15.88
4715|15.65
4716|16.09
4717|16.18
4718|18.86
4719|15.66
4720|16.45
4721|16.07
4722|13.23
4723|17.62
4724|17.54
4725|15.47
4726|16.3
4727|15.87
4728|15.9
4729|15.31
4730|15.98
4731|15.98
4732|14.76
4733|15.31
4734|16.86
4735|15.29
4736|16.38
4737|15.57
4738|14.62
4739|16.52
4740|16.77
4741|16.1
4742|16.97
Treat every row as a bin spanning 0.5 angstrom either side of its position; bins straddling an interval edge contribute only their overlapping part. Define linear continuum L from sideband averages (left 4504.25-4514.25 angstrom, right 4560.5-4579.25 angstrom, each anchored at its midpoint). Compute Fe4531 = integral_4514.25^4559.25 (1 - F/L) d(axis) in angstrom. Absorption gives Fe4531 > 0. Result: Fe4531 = 2.1 angstrom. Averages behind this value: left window 16.3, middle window 15.4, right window 16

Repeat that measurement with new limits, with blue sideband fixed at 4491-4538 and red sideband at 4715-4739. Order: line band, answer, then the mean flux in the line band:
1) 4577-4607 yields -0.5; 16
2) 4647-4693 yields -0.9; 16.2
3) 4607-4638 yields -1.1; 16.4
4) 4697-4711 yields 0.5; 15.4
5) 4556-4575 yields -0.6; 16.2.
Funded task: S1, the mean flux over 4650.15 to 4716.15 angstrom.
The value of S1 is 16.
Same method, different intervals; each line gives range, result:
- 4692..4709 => 15.7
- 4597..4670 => 16.4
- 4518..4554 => 15.3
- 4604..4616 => 16.6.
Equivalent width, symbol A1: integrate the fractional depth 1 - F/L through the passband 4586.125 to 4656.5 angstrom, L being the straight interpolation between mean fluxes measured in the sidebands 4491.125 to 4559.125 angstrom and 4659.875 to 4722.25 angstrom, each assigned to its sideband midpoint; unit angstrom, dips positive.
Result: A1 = -2.3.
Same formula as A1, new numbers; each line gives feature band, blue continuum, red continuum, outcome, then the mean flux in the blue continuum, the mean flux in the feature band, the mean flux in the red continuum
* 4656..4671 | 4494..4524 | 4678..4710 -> -0.61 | 16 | 16.4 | 15.7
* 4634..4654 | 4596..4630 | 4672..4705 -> 0.36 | 16.7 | 16.1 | 15.9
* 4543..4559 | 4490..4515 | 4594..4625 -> 0.83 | 16.1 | 15.5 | 16.7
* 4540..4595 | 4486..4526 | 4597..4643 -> 1.61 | 16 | 15.8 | 16.5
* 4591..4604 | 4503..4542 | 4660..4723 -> -0.74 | 15.7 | 16.7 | 16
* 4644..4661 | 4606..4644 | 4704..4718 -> -0.18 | 16.3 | 16.3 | 15.7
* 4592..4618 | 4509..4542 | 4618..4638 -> -0.90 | 15.4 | 16.6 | 16.3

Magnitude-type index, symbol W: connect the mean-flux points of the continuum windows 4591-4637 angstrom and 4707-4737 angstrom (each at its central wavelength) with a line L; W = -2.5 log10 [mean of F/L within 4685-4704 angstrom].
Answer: 0.01 mag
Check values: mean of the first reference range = 16.5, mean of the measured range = 15.9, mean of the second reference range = 15.9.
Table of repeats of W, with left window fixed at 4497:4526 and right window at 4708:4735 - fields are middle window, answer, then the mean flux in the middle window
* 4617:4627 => -0.03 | 16.4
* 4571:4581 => 0.04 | 15.5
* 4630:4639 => 0.01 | 15.9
